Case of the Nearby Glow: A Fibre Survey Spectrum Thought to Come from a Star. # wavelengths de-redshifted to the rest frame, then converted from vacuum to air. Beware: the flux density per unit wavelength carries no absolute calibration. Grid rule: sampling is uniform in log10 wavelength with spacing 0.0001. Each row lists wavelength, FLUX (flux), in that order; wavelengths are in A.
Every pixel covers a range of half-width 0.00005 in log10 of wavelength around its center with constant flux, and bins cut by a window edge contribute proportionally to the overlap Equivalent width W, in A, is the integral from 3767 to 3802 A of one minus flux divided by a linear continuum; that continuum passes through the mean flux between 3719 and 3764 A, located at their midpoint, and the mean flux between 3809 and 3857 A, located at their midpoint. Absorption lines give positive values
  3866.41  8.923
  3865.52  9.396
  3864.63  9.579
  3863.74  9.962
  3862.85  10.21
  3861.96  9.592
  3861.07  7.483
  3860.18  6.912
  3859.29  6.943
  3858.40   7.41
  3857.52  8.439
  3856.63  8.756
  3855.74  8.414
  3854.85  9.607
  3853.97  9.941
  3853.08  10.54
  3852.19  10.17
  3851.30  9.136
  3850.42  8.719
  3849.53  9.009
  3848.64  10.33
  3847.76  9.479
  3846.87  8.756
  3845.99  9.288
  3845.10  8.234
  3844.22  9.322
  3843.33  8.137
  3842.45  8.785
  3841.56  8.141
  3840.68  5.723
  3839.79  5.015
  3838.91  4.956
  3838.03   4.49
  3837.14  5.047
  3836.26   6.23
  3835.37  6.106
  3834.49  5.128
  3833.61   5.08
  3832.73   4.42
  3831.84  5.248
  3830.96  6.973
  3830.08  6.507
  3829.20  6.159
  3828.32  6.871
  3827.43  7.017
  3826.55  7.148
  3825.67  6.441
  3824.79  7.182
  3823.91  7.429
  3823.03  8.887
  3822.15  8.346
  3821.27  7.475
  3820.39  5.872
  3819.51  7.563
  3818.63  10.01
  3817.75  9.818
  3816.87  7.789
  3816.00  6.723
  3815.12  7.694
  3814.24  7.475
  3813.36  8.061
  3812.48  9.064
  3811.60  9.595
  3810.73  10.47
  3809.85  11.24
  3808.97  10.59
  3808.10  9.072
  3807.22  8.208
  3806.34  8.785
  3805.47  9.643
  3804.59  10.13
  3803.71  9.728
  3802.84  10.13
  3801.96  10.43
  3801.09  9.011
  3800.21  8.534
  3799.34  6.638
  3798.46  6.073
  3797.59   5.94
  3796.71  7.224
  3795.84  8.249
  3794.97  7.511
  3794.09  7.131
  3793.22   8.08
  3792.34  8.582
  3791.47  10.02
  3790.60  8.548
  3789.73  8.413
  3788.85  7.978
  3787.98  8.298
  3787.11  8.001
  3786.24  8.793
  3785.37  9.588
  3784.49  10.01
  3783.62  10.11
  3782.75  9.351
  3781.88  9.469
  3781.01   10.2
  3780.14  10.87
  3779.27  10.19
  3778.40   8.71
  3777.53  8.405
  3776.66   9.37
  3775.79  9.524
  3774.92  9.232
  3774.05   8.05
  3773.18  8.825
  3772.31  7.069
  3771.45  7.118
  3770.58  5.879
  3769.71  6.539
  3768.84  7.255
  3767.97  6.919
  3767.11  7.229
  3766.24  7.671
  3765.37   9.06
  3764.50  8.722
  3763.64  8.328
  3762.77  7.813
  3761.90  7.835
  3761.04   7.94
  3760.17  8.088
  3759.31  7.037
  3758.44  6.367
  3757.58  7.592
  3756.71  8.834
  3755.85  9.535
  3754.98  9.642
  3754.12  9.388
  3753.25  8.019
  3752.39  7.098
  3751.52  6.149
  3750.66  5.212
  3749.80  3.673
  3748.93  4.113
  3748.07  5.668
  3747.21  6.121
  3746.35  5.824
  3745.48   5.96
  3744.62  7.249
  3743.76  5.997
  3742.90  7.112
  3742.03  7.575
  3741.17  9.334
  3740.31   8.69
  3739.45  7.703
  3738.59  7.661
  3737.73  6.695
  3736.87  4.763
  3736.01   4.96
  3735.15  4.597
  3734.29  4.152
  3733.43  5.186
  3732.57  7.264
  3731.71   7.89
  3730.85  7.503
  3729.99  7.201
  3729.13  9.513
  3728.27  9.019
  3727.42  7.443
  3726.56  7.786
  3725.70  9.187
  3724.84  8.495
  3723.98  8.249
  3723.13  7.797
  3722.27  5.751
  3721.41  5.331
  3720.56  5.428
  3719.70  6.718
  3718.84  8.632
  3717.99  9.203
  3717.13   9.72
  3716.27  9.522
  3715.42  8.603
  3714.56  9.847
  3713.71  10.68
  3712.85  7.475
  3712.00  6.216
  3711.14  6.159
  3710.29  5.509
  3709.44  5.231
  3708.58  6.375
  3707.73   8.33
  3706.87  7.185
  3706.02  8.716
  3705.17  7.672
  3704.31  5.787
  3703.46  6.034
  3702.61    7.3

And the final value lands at -4.4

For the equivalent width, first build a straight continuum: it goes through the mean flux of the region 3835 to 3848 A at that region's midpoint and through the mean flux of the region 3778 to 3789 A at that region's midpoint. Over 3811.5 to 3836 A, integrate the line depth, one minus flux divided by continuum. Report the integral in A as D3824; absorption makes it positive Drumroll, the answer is 2.1 A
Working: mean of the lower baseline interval 9.39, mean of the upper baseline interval 7.15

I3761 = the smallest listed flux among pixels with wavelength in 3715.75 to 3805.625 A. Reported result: 3.673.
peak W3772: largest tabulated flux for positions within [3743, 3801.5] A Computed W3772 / 10.87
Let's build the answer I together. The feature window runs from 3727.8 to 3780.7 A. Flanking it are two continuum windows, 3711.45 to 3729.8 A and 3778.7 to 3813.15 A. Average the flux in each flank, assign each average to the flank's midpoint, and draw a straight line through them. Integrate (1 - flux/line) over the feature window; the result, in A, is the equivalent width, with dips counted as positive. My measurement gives 6.6 A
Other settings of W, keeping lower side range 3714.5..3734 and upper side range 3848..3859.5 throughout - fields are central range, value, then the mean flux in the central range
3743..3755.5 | 2.5 A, 6.48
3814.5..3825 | 1.0 A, 7.91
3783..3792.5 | -0.6 A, 8.96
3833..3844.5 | 3.5 A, 6.25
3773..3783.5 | -1.3 A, 9.39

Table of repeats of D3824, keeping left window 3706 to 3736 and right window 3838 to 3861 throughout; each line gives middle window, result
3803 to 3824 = -1.9 A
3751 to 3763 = -0.4 A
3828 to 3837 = 2.6 A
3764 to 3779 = -0.4 A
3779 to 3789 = -2.0 A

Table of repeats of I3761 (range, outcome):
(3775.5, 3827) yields 5.872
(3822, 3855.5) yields 4.42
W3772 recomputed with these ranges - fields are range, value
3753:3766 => 9.642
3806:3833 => 11.24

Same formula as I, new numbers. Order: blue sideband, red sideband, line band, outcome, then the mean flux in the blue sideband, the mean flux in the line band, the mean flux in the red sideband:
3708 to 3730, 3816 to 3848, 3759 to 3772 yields -0.2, 7.75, 7.57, 7.07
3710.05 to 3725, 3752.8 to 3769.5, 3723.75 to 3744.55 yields 1.7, 7.76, 7.24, 8.04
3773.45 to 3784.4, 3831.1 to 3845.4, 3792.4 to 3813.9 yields -1.6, 9.47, 8.72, 6.25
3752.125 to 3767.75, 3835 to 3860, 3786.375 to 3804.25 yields -0.4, 8.12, 8.25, 8.03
